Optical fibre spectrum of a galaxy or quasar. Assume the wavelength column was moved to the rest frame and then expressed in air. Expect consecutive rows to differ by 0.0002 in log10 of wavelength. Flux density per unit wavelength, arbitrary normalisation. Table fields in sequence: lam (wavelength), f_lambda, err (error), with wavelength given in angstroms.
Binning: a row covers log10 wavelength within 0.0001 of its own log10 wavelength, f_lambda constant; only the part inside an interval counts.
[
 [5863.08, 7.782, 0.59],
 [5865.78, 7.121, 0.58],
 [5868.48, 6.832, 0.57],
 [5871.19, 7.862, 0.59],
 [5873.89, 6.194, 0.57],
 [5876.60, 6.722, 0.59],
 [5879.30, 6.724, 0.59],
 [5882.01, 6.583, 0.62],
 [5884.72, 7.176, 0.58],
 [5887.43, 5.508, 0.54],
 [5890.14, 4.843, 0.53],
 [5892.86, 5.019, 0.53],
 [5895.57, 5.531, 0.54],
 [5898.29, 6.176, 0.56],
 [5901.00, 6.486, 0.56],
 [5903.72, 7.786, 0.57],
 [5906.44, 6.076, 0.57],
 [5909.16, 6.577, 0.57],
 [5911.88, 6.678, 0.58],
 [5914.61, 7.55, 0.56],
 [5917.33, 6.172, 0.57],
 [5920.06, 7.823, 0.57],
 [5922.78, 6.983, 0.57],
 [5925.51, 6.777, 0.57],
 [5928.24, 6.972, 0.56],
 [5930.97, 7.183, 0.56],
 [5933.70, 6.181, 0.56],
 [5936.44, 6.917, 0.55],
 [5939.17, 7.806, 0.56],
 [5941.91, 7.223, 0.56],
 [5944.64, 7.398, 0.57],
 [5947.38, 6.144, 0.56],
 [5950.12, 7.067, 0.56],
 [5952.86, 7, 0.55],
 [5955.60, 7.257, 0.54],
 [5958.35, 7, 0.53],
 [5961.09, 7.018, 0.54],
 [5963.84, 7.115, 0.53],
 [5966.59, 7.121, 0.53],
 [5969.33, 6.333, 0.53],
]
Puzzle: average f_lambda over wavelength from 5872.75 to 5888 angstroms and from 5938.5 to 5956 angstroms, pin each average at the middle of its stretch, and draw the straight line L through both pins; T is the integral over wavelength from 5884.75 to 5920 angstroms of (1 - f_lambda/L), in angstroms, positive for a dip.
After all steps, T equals 2.3 angstroms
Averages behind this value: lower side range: 6.54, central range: 6.3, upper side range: 7.09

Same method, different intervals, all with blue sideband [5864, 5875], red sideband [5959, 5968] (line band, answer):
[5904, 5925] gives 0.5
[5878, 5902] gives 3.6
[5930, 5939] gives 0.2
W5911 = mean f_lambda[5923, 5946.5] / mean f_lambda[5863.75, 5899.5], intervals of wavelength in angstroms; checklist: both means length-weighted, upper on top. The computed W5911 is 1.11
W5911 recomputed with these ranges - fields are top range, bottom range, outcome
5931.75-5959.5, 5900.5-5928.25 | 1.01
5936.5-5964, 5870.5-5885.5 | 1.04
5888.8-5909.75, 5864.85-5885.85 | 0.88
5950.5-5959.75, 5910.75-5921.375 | 1.00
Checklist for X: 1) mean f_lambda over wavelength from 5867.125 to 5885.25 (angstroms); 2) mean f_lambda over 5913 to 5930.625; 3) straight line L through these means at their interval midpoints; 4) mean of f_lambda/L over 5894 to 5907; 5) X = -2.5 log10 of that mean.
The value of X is 0.09 mag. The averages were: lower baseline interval 6.86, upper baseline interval 7.05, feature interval 6.41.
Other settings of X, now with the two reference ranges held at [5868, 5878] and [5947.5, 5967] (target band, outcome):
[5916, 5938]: 0.015 mag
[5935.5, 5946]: -0.055 mag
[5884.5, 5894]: 0.258 mag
